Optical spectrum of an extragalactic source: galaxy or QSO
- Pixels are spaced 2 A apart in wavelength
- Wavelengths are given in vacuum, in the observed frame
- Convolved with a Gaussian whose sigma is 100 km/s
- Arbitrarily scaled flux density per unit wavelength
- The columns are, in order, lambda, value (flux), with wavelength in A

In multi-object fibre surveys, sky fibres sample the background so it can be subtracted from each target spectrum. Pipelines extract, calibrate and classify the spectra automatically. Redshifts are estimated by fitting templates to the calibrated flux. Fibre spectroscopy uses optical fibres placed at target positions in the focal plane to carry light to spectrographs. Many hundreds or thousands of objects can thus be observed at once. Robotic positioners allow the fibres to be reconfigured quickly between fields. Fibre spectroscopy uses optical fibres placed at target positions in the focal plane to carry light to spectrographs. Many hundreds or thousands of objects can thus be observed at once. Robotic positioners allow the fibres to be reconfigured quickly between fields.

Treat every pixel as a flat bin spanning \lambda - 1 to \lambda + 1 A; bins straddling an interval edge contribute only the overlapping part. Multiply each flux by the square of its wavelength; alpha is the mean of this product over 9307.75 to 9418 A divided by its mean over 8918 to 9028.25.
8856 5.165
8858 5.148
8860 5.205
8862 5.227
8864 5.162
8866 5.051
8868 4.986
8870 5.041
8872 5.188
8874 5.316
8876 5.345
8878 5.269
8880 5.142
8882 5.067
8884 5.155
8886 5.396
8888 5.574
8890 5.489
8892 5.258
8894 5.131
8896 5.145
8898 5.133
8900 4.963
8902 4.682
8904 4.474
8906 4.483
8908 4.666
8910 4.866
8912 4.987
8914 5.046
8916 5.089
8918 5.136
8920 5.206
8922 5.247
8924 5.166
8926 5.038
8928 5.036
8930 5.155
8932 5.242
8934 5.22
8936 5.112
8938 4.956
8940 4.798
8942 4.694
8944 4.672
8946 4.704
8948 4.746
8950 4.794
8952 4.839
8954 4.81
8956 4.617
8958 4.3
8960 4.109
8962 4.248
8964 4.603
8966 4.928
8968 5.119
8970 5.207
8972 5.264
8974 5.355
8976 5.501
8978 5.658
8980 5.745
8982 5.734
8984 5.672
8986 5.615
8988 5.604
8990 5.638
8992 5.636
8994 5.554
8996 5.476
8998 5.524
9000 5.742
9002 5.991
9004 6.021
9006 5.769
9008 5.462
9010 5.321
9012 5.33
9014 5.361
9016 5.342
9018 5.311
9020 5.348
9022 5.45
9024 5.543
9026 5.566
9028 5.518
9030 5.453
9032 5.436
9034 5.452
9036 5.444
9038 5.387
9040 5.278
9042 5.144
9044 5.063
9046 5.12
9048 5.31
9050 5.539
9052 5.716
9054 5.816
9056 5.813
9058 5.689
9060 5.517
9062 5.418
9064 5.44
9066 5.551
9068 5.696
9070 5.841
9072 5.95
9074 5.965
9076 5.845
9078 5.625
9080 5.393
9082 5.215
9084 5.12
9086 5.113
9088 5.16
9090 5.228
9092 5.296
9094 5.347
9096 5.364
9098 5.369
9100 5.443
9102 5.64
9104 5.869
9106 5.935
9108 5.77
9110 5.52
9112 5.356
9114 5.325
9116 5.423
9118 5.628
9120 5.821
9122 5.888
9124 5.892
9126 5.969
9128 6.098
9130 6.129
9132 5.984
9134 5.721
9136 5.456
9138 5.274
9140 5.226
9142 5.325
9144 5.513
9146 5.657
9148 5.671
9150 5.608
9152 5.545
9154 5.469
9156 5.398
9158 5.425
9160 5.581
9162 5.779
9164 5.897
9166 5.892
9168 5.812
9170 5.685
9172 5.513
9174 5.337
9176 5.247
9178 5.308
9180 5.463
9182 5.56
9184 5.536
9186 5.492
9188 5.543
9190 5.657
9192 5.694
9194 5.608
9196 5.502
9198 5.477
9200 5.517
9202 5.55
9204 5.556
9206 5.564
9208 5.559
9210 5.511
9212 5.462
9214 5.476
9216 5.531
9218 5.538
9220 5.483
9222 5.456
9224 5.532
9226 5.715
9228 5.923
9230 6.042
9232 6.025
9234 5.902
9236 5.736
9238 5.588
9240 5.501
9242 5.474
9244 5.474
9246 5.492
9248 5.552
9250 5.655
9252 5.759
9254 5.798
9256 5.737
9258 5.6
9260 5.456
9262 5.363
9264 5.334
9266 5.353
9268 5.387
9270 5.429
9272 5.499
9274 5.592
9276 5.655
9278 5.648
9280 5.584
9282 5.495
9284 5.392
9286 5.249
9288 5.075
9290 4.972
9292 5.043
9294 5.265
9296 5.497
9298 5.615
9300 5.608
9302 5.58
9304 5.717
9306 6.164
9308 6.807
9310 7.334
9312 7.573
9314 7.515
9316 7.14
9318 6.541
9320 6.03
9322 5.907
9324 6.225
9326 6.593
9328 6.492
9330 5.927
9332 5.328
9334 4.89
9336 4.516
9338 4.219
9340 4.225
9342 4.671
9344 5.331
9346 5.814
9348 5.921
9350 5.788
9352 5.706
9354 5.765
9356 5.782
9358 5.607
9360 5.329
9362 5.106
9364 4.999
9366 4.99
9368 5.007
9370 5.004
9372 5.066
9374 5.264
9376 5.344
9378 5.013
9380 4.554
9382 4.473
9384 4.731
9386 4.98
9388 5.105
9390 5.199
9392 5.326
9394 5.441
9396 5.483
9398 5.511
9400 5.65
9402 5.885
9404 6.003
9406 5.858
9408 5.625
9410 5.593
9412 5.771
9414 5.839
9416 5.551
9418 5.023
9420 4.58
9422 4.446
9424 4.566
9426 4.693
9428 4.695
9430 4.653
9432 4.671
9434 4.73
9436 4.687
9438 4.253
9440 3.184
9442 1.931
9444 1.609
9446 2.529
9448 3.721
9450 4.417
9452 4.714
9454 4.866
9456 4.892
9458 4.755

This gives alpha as 1.2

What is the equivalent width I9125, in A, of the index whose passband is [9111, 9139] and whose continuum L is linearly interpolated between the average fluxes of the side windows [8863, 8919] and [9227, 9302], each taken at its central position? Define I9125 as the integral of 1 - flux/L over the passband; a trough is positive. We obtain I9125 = -1.8 A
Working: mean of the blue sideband 5.08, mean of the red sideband 5.53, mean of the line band 5.71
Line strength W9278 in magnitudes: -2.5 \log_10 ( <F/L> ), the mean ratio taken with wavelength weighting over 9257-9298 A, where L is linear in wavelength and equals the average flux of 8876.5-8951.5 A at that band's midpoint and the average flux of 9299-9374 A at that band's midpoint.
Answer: 0.05 mag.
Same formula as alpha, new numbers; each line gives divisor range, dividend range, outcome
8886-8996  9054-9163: 1.14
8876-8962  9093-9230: 1.19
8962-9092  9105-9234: 1.06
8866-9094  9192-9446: 1.10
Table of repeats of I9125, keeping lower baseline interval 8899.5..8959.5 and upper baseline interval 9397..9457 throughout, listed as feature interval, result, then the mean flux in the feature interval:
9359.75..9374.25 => -1.2 A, 5.07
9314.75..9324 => -3.3 A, 6.42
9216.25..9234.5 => -3.7 A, 5.72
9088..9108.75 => -3.0 A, 5.51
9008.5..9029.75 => -2.5 A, 5.41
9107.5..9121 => -2.1 A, 5.54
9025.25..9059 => -4.3 A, 5.45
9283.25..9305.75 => -3.2 A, 5.39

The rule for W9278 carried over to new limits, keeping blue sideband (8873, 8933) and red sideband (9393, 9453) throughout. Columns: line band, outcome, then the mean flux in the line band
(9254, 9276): -0.14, 5.5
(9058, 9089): -0.12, 5.53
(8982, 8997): -0.12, 5.61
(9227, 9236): -0.22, 5.95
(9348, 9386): -0.10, 5.21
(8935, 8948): 0.06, 4.82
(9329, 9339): -0.04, 4.98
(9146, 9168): -0.15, 5.64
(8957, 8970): 0.10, 4.6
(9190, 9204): -0.14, 5.56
